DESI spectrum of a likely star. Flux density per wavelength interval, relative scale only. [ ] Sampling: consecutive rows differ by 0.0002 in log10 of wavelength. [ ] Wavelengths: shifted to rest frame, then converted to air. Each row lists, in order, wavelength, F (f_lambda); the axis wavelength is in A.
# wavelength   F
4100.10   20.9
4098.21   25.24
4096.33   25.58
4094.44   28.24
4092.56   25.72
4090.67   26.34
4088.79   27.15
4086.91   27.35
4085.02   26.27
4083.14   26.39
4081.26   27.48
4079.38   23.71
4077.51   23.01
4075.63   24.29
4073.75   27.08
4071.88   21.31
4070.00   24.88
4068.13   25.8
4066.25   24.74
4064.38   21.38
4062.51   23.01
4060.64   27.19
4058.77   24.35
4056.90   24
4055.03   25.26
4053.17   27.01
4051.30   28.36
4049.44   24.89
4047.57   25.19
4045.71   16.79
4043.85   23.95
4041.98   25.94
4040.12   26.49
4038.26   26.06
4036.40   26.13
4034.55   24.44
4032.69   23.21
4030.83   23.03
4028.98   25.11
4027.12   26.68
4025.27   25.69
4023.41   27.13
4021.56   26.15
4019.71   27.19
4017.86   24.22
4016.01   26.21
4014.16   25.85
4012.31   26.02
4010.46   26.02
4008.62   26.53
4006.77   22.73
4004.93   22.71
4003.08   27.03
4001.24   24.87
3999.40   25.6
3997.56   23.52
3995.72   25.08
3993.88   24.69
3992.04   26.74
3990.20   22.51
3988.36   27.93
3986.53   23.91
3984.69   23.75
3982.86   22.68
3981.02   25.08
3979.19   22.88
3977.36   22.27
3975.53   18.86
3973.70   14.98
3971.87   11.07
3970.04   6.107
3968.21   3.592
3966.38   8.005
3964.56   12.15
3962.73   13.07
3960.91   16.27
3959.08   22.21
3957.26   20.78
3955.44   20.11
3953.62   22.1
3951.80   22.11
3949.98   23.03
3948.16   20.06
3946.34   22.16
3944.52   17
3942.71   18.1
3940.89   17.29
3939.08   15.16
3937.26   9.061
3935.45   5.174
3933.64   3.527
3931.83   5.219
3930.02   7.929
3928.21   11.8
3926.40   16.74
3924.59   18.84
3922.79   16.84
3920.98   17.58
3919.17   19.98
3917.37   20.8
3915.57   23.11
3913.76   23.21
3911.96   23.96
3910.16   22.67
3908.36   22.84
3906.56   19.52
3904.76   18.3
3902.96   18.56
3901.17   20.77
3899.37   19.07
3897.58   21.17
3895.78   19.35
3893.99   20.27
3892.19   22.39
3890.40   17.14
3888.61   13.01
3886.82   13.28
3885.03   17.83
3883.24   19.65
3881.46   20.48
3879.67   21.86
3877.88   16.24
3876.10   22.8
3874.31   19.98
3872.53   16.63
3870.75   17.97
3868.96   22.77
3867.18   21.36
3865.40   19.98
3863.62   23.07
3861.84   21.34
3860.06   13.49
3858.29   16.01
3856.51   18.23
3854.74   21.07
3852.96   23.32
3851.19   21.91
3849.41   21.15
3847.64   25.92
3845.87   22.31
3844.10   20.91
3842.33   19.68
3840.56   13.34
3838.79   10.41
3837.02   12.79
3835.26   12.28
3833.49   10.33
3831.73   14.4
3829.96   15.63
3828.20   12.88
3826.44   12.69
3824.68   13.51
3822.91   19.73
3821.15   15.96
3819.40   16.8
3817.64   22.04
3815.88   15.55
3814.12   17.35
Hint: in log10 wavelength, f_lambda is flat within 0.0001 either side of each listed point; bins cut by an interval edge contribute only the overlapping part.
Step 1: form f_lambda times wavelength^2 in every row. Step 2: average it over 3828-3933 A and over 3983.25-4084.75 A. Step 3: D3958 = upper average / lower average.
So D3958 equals 1.5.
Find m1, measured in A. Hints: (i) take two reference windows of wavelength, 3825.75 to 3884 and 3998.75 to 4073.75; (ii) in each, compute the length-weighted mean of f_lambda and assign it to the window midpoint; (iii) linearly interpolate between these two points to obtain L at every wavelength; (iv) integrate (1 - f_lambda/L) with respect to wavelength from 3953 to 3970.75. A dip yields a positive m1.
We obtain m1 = 6.2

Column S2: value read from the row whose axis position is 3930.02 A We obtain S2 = 7.929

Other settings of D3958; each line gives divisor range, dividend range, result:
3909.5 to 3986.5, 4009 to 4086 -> 1.56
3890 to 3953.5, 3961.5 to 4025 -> 1.27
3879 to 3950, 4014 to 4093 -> 1.54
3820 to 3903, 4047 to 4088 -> 1.53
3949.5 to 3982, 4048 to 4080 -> 1.54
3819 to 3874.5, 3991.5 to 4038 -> 1.55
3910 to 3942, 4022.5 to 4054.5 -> 1.73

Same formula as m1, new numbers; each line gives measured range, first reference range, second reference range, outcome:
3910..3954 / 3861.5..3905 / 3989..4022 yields 9.9 A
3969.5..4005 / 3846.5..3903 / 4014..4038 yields 2.6 A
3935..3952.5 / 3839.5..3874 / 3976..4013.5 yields 4.4 A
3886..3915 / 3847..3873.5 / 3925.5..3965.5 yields -3.0 A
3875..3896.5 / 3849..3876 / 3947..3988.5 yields 1.0 A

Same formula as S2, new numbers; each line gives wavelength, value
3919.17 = 19.98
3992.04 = 26.74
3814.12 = 17.35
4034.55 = 24.44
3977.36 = 22.27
